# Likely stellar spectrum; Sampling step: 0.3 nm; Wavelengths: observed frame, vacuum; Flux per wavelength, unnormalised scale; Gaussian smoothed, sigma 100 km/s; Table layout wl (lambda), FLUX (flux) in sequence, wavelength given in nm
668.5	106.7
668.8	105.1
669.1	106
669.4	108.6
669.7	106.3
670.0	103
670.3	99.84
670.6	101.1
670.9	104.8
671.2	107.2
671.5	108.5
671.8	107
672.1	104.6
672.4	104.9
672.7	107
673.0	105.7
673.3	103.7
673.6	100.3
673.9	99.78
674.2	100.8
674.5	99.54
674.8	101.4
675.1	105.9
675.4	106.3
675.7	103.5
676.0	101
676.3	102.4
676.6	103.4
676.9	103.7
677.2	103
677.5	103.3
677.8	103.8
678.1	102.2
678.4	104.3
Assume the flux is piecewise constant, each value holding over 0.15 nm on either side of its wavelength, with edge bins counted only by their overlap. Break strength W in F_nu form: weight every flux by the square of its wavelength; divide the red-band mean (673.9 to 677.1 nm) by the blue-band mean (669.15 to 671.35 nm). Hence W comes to 1.00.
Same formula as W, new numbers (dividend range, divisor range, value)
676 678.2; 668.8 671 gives 1.01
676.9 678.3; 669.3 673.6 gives 1.00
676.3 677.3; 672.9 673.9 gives 1.02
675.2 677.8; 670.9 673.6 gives 0.99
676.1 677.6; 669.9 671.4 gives 1.02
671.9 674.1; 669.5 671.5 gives 1.00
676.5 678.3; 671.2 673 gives 0.99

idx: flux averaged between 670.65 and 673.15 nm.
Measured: 106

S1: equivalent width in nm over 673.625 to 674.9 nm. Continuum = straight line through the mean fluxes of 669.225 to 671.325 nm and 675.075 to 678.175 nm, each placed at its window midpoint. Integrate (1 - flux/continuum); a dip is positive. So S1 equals 0.04 nm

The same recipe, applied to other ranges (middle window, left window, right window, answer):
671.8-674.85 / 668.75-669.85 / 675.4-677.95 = 0.05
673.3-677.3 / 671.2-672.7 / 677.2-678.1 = 0.08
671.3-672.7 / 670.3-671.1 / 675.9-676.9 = -0.05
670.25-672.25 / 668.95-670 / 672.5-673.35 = 0.02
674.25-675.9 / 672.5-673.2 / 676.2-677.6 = 0.02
